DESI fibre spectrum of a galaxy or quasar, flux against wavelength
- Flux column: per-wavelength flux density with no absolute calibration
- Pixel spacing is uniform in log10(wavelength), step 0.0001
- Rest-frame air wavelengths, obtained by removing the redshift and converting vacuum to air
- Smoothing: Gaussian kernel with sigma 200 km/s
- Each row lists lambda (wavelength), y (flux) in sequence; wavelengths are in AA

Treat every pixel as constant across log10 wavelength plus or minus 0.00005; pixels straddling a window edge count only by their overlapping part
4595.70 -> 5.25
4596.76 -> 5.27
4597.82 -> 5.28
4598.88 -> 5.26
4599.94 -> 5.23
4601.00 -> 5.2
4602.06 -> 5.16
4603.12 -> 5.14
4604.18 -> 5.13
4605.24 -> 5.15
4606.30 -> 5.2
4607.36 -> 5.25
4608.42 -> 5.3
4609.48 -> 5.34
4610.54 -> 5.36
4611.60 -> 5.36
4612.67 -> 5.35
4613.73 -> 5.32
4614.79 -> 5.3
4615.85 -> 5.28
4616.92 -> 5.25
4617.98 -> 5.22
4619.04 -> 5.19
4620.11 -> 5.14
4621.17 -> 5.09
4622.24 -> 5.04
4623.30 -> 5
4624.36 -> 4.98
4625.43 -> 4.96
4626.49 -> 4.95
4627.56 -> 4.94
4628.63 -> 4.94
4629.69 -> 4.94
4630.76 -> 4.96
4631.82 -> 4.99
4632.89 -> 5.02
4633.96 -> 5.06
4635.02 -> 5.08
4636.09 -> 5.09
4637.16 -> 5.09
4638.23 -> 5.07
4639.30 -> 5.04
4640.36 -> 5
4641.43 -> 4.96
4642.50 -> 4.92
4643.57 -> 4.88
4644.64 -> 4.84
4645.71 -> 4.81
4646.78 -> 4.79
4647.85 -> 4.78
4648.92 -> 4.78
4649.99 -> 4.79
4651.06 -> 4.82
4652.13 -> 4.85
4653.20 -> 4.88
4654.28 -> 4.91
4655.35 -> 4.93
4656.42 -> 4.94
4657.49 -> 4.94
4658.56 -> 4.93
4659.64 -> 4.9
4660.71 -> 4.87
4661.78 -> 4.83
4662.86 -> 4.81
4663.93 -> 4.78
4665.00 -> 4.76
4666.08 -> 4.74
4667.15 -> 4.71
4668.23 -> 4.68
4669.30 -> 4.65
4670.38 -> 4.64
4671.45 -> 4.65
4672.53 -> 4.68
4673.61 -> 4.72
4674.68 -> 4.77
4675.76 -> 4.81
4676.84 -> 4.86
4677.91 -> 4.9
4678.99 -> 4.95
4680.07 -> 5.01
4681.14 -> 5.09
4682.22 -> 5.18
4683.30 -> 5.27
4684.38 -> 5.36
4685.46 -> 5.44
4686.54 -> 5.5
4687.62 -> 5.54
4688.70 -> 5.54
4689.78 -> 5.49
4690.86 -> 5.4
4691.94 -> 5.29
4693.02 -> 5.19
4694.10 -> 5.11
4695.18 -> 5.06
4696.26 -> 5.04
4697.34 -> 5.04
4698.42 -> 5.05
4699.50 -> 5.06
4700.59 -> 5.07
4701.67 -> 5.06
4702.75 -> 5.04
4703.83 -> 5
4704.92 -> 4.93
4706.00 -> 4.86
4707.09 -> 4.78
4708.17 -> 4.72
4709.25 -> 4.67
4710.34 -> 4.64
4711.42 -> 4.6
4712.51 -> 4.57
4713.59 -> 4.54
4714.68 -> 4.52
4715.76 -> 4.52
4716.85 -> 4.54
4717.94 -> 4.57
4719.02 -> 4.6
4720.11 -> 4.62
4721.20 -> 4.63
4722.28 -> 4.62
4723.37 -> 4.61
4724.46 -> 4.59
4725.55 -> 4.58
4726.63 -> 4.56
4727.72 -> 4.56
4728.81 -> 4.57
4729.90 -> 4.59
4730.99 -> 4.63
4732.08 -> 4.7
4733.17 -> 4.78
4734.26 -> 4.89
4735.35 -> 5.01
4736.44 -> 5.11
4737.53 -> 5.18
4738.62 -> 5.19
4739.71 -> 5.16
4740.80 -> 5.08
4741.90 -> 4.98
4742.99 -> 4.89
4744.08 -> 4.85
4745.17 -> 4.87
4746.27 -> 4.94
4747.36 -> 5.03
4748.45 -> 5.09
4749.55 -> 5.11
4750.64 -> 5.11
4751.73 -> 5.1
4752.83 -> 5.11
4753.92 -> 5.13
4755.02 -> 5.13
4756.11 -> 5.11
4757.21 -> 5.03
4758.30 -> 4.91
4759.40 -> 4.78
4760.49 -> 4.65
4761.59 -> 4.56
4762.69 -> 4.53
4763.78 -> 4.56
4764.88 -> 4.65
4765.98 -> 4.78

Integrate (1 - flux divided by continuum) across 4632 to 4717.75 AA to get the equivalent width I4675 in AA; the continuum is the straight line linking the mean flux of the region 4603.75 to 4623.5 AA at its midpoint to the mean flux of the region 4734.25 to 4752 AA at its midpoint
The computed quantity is 3.5 AA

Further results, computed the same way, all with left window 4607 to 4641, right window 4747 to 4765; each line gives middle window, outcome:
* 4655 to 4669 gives 0.7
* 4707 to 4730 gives 1.8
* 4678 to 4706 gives -0.9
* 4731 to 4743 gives -0.1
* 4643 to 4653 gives 0.5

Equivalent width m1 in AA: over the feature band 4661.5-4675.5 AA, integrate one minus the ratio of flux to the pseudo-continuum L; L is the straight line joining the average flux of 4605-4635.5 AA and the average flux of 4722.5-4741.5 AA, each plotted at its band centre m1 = 0.76 AA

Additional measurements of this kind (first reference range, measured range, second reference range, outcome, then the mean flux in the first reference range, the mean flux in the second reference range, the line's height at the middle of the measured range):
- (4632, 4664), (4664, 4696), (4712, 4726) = -1.8 AA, 4.92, 4.58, 4.76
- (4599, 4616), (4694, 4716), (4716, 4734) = -0.6 AA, 5.26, 4.61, 4.72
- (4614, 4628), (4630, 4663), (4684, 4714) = 1.1 AA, 5.11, 5.06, 5.09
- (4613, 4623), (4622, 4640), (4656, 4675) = 0.3 AA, 5.2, 4.78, 5.09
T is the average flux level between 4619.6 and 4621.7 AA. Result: 5.12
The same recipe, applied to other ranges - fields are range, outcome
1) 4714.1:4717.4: 4.52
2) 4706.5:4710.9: 4.7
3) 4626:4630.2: 4.94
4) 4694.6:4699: 5.06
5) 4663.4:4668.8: 4.74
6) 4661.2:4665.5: 4.8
